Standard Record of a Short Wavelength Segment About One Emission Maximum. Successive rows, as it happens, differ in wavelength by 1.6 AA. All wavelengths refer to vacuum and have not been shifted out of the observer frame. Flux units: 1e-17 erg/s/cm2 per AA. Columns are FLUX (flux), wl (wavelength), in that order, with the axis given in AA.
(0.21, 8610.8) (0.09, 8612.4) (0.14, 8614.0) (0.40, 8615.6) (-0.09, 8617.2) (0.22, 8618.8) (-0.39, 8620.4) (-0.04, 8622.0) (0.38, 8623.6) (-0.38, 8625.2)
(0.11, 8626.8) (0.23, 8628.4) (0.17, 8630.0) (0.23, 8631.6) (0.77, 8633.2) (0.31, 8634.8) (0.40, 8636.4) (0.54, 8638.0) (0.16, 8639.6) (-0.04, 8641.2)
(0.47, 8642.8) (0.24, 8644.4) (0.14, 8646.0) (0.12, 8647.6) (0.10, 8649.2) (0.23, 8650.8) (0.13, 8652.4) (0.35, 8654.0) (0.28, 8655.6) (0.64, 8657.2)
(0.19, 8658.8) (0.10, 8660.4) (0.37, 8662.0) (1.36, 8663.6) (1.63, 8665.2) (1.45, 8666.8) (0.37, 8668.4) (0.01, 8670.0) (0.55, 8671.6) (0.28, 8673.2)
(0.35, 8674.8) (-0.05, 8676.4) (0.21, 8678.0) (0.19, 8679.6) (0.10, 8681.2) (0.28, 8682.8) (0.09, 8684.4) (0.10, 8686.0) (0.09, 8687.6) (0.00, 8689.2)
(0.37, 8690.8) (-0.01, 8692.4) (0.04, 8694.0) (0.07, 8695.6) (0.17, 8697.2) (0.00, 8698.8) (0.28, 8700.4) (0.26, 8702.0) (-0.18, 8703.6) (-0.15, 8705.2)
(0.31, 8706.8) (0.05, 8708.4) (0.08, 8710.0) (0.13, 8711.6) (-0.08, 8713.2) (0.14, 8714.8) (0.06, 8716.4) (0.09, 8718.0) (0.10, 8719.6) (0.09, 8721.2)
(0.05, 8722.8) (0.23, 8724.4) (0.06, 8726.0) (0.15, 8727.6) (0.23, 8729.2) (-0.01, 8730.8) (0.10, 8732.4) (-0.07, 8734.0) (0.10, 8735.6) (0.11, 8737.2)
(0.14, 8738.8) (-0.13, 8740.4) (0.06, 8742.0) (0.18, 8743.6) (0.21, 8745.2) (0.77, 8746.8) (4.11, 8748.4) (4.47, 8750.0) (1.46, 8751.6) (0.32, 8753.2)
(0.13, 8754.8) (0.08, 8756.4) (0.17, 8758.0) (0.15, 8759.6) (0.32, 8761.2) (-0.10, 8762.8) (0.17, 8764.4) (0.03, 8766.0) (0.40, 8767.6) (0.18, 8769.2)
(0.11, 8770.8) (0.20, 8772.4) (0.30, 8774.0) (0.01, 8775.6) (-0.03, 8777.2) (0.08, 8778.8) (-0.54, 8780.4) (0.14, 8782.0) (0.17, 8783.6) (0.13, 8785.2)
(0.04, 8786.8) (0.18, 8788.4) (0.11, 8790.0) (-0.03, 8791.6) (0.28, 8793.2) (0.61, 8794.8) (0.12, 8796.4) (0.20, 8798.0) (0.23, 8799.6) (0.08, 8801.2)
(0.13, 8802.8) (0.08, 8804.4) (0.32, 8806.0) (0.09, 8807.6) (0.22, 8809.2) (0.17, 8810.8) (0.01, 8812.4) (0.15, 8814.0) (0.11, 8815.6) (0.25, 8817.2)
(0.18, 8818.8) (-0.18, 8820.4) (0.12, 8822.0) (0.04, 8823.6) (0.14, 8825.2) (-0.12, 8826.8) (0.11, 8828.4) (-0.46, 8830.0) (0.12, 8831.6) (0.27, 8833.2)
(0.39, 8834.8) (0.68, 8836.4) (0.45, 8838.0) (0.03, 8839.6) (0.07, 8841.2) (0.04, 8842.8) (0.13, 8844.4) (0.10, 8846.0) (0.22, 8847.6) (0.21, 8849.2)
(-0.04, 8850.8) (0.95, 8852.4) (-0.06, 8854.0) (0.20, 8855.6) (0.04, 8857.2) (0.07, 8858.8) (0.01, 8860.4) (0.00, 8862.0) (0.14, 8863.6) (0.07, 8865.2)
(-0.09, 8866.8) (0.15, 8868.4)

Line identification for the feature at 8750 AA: [O III]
